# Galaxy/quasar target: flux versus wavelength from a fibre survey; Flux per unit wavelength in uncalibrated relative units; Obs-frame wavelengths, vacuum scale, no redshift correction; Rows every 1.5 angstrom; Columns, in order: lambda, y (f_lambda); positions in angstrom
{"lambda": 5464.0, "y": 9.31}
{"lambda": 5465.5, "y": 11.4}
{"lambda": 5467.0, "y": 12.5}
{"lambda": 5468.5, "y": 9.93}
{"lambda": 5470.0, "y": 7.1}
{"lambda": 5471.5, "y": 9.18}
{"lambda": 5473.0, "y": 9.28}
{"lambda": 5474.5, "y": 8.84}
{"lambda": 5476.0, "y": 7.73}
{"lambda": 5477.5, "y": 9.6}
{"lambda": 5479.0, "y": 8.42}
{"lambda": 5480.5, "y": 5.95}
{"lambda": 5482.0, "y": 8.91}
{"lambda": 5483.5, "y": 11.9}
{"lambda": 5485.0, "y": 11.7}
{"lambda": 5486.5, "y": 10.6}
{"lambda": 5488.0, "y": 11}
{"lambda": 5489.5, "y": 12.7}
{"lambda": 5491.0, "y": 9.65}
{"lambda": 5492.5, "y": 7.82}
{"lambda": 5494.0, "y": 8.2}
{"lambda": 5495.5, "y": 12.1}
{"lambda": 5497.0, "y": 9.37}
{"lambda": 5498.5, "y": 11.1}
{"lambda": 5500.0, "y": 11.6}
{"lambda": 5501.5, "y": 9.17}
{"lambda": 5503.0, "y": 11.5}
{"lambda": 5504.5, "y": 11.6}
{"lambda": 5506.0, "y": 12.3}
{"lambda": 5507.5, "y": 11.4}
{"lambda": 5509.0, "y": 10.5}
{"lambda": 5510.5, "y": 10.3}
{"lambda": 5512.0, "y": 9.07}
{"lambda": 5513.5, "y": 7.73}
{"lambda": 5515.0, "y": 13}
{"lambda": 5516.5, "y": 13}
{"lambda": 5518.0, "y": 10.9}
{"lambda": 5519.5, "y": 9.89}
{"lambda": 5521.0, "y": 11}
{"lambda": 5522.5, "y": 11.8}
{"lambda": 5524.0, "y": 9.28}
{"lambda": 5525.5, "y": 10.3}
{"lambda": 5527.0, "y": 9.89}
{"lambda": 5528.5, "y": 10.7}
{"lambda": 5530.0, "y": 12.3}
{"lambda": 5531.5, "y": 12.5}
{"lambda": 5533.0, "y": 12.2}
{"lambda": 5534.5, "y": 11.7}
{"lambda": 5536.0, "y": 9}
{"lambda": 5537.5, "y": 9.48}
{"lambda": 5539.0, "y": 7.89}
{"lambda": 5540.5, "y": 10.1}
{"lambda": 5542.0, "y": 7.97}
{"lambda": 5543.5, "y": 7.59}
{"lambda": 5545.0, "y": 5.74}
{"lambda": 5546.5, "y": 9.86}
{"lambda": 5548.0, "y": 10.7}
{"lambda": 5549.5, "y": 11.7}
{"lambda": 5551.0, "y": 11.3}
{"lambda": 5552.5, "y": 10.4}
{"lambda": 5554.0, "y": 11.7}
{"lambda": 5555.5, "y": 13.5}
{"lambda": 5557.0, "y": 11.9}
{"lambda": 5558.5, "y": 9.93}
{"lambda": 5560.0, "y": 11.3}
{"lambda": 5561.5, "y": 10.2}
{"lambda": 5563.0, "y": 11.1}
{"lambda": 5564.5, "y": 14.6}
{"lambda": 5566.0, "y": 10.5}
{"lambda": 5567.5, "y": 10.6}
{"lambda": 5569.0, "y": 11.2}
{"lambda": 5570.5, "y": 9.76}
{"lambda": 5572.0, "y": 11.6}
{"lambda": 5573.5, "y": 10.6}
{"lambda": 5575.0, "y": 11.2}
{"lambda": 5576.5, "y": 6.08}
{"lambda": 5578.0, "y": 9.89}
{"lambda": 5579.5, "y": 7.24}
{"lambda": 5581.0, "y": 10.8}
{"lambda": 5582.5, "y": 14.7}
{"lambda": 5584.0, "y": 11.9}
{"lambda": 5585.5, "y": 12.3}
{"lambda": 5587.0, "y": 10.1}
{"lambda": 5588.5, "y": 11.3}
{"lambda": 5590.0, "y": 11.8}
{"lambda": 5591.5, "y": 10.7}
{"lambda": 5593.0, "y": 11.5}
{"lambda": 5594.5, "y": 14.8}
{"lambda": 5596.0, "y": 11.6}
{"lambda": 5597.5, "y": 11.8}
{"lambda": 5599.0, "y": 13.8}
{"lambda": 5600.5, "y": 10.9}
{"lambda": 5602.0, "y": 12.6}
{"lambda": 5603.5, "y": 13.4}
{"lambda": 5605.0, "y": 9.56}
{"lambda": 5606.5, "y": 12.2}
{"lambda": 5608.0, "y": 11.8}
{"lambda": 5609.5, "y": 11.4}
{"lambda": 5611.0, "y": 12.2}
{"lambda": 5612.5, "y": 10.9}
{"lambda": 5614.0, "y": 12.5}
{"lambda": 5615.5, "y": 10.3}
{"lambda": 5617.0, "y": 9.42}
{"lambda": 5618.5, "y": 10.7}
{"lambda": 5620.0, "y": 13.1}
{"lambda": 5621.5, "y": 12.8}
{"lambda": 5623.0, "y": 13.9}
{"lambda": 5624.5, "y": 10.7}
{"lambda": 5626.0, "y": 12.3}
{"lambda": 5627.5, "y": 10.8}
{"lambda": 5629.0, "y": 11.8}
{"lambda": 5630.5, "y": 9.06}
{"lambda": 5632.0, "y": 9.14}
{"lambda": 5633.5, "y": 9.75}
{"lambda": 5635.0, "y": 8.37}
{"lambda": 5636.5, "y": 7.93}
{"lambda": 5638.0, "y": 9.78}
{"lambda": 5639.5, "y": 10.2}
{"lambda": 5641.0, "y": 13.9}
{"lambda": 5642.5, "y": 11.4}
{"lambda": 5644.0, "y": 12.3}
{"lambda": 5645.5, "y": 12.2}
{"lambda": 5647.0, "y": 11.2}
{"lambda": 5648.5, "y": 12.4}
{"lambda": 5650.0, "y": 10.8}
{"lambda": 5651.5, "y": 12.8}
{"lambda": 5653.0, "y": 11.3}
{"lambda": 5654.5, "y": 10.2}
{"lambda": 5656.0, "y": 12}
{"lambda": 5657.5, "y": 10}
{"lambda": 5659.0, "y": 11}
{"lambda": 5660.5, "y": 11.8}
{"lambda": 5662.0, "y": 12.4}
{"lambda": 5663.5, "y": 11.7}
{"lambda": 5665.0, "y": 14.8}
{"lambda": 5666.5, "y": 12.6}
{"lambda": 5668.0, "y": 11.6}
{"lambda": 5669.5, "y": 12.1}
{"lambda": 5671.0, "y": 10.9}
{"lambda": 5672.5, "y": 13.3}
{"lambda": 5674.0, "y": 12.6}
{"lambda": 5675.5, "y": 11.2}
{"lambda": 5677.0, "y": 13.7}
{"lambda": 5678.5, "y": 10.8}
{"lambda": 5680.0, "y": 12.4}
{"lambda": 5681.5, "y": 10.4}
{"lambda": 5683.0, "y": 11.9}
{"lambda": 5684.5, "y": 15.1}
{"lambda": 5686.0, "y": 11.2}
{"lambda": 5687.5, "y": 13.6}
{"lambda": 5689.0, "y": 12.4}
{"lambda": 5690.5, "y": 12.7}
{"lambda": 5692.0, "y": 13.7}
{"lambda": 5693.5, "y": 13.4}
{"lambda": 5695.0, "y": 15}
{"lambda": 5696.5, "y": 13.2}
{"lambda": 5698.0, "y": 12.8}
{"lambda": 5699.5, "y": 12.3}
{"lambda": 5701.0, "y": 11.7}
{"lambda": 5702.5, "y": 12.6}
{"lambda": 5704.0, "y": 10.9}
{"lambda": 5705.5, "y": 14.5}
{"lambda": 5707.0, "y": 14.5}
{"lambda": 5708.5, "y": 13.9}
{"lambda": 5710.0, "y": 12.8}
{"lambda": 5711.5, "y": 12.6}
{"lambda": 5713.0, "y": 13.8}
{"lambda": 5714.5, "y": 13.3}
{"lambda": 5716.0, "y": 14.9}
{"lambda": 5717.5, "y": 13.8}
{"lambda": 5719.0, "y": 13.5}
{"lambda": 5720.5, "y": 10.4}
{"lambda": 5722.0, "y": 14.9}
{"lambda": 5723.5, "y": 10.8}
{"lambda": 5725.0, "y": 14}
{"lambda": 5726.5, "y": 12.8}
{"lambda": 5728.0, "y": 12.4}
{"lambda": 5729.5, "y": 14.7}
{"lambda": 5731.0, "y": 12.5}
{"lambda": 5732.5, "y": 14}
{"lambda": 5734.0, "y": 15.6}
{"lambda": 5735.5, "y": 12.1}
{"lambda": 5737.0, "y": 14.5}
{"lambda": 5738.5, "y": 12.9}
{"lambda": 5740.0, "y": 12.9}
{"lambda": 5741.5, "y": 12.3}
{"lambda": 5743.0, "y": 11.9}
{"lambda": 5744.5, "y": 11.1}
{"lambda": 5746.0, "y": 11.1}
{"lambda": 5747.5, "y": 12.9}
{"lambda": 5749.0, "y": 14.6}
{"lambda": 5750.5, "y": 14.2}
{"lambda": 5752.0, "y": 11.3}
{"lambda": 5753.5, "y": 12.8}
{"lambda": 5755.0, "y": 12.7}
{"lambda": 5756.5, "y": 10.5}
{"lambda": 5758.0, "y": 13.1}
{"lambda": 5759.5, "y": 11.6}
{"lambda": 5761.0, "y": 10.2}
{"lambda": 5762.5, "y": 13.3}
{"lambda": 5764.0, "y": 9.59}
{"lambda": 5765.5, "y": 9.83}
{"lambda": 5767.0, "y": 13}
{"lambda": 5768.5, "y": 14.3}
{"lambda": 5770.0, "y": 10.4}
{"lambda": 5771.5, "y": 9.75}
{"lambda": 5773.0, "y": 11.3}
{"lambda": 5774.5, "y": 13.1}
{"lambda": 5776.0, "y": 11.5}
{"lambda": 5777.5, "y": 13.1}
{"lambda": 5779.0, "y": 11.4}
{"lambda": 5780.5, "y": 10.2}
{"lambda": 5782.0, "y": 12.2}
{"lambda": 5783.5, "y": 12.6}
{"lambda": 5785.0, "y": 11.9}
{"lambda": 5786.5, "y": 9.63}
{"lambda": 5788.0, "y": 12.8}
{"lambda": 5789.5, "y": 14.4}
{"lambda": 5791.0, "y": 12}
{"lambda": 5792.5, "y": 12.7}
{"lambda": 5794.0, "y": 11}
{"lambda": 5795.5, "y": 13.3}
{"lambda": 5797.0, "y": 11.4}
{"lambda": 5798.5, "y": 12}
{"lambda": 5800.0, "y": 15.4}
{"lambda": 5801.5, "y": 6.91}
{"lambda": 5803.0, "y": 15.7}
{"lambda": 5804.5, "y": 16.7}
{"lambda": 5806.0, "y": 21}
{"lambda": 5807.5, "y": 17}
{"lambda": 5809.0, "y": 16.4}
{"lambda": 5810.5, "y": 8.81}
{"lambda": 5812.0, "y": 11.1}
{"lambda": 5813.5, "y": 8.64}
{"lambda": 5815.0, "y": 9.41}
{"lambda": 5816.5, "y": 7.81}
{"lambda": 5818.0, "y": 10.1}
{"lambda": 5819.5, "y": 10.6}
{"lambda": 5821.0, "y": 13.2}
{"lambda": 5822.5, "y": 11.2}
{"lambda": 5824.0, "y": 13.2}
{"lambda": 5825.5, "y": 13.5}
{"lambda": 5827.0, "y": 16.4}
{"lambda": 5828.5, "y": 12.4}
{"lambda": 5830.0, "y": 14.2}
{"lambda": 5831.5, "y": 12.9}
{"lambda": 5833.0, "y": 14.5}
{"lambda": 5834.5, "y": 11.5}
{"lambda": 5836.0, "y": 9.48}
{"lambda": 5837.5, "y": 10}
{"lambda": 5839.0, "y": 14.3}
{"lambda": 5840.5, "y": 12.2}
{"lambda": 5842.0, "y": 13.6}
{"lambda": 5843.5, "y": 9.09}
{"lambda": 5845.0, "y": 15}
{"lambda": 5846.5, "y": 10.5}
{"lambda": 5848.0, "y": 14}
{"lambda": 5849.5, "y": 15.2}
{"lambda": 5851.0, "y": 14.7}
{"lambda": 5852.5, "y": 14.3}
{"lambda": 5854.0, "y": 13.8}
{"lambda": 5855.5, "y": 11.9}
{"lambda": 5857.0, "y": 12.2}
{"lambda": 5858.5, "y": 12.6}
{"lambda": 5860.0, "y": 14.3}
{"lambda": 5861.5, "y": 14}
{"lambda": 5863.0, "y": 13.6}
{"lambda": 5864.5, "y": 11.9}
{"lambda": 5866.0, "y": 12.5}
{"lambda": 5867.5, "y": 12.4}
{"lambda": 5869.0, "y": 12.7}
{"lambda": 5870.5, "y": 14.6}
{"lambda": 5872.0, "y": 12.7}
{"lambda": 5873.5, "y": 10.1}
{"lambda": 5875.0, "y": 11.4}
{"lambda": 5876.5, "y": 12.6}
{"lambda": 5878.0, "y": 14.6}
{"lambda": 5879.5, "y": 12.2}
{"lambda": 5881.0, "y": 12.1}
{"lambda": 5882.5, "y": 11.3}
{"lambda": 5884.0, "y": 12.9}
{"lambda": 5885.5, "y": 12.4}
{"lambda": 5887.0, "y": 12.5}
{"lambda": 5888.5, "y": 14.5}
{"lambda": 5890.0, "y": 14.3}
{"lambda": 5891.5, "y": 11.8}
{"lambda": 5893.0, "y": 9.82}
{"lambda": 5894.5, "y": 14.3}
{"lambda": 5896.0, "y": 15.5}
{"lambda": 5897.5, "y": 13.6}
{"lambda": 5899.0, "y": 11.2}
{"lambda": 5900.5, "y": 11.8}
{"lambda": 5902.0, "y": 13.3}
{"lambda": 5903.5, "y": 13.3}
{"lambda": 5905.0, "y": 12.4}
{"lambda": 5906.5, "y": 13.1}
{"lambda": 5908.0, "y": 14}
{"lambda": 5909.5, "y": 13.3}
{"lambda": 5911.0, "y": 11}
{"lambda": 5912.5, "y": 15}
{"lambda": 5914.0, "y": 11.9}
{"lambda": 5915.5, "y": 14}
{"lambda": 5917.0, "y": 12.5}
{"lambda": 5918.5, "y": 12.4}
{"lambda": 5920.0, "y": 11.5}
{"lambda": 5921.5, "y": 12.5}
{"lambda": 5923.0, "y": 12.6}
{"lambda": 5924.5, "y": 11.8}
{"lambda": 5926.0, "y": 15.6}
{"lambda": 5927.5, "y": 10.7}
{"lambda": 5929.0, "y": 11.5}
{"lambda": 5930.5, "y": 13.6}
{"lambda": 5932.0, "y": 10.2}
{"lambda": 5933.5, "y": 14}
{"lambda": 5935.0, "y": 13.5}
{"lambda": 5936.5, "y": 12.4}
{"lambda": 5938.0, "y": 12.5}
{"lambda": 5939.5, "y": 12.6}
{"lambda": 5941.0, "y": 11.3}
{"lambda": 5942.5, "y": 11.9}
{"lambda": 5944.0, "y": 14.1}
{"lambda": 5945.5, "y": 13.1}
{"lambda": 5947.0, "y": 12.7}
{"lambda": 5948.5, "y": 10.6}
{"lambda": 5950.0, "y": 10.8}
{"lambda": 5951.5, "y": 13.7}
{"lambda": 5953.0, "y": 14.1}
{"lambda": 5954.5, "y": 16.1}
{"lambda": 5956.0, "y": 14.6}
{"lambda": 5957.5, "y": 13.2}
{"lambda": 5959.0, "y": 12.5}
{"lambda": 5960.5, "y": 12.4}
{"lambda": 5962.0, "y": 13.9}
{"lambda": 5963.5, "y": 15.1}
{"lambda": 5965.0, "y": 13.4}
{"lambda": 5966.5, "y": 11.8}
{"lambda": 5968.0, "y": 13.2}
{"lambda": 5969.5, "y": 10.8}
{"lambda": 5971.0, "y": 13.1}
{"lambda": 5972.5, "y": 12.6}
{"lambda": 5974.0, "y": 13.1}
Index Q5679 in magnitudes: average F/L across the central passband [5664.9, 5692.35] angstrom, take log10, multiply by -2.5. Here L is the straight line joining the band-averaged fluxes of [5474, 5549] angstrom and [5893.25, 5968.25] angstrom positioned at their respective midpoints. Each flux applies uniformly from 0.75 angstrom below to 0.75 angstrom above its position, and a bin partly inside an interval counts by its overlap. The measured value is -0.11 mag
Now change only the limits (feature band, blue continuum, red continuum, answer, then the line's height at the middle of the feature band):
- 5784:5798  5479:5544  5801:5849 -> 0.02 mag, 12.3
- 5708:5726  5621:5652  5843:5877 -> -0.13 mag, 11.7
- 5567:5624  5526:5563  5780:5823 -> -0.06 mag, 10.8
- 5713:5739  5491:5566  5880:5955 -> -0.15 mag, 11.7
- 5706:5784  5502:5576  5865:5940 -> -0.07 mag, 11.8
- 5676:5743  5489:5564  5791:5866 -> -0.10 mag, 11.9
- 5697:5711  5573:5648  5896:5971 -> -0.11 mag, 11.7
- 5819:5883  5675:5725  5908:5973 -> 0.00 mag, 12.8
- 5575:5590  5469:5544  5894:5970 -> 0.01 mag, 10.6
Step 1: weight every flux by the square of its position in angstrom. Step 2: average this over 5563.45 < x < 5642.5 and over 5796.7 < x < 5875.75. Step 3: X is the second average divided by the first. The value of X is 1.24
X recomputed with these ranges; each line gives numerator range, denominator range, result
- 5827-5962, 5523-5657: 1.30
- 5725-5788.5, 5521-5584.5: 1.25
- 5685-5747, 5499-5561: 1.32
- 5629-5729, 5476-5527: 1.25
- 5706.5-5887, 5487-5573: 1.31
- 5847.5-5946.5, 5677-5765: 1.07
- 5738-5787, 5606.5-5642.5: 1.14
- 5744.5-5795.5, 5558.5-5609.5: 1.13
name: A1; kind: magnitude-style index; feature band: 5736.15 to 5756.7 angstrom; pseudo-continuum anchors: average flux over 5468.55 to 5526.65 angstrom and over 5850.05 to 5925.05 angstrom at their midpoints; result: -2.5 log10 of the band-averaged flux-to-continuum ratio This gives -0.07 mag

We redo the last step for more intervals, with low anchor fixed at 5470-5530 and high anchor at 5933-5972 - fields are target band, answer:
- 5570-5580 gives 0.12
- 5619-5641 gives 0.02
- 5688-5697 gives -0.18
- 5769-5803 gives 0.01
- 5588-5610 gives -0.11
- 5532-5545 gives 0.12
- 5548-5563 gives -0.07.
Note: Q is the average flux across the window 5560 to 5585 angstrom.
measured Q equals 10.8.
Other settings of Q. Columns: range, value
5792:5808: 13.9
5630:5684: 11.4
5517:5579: 10.5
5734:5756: 12.7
